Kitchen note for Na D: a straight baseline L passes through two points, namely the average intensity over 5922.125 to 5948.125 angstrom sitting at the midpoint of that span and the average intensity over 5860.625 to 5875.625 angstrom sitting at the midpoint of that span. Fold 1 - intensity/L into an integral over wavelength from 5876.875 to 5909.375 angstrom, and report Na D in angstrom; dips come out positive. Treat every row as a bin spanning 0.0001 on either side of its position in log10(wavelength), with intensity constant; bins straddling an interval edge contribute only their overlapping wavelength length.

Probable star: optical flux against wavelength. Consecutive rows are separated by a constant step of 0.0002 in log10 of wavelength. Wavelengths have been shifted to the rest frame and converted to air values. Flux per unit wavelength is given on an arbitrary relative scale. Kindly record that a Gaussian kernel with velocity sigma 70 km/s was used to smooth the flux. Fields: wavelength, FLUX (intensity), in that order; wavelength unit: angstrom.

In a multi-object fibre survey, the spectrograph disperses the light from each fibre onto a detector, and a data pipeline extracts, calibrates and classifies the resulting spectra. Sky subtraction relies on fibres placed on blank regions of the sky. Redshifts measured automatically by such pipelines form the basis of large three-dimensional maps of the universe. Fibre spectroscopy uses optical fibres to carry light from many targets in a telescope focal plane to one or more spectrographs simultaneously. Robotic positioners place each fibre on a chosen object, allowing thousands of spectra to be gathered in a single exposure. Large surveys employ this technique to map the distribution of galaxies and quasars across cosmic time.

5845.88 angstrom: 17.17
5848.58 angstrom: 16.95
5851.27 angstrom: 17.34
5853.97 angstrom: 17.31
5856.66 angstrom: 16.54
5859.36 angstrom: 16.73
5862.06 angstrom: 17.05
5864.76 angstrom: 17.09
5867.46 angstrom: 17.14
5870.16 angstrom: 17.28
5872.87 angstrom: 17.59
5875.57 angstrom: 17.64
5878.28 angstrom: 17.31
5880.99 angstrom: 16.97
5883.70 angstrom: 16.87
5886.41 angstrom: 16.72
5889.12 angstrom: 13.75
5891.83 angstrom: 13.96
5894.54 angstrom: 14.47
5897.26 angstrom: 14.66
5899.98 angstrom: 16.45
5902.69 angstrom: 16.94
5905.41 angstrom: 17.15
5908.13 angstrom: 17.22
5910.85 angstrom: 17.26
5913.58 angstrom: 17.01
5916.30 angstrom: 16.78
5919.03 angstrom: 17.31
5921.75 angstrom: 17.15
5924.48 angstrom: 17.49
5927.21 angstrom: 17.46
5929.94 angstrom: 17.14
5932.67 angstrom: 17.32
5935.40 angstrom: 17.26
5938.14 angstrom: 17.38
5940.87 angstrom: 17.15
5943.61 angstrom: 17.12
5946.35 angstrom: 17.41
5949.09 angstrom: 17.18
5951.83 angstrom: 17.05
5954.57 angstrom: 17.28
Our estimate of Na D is 2.3 angstrom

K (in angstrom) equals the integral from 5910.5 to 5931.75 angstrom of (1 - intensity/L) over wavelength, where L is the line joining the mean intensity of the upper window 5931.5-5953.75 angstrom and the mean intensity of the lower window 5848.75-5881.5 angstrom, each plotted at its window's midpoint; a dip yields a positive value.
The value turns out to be 0.0 angstrom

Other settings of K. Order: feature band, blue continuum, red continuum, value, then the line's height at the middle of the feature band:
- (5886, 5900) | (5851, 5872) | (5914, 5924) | 1.9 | 17.1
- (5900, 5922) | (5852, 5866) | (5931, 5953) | 0.1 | 17.1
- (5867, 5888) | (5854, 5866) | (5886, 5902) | -1.6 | 15.9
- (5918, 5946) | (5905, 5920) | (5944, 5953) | -0.2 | 17.2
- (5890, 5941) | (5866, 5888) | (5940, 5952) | 1.5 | 17.2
